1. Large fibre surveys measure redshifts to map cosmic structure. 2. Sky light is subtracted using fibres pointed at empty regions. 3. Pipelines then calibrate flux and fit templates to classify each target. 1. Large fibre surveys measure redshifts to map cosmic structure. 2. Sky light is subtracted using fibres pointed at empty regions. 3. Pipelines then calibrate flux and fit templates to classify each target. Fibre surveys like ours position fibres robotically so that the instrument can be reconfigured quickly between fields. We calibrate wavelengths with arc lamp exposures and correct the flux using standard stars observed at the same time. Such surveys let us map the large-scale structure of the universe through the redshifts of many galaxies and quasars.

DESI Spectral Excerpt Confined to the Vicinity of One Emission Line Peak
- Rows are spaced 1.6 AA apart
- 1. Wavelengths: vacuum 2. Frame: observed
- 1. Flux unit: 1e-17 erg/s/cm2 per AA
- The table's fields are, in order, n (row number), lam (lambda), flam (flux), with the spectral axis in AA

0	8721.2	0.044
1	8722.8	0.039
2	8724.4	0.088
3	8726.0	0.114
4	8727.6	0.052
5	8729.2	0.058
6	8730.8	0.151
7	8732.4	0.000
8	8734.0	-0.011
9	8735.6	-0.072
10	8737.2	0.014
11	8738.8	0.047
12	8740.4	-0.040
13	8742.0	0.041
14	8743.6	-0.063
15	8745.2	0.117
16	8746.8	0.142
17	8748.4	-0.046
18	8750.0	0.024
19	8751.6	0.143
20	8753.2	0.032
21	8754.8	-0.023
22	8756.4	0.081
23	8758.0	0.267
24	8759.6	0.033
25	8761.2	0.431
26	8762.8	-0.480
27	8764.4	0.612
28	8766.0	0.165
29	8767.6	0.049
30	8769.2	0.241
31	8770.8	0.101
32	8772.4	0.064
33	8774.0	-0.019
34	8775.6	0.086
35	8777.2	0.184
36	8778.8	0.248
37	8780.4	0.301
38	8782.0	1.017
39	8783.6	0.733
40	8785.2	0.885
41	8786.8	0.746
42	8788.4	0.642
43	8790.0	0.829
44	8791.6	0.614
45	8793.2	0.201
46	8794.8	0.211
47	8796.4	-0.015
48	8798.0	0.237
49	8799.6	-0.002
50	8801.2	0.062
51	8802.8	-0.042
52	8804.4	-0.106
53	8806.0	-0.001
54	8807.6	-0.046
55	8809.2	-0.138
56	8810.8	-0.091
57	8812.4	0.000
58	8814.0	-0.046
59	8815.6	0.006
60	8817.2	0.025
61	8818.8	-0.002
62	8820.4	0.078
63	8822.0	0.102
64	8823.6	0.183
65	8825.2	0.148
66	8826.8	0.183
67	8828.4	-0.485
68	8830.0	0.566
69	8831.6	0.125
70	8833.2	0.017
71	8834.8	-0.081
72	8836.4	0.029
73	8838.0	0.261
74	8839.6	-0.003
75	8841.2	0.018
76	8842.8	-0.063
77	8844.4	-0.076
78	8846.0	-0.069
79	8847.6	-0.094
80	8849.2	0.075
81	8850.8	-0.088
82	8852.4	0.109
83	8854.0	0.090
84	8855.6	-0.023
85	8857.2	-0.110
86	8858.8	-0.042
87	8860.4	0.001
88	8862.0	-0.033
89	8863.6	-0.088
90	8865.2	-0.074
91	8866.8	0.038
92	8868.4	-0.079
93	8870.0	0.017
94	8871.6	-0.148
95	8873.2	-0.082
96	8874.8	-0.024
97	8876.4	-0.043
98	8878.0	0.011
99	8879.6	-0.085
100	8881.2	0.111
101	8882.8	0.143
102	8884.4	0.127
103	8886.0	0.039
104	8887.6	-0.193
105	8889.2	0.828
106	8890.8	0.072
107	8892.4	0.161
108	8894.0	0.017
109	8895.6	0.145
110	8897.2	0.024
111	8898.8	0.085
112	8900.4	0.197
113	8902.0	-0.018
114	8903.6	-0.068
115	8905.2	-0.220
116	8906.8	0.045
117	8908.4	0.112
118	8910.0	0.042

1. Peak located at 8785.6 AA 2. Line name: [O II]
